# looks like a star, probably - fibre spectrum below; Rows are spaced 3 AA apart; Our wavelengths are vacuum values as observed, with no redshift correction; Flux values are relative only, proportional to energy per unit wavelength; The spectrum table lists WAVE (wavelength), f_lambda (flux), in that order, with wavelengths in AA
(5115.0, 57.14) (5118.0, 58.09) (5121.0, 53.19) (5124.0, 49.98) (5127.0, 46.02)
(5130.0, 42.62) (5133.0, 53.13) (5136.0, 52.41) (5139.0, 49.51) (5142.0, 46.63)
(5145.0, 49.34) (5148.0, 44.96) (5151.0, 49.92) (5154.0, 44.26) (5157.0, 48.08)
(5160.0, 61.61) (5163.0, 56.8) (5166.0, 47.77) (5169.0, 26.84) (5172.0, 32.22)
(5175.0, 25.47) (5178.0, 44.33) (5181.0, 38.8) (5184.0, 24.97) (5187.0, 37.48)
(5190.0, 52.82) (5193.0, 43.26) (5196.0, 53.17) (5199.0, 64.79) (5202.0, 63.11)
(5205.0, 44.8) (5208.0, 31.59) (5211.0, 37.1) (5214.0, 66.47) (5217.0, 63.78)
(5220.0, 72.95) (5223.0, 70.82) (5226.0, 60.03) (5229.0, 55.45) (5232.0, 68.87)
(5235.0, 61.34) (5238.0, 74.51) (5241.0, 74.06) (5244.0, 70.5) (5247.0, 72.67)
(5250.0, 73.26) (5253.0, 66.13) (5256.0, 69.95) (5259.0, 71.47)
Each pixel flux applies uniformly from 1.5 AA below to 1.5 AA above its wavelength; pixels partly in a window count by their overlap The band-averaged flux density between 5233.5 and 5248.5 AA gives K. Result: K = 70.6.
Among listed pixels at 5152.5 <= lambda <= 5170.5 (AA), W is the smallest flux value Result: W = 26.84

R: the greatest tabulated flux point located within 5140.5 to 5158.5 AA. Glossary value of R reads 49.92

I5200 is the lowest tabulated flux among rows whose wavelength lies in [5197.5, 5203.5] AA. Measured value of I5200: 63.11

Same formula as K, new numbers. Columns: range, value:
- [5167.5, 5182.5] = 33.5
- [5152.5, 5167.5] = 51.7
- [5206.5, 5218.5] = 49.7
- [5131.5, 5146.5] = 50.2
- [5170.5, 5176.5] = 28.8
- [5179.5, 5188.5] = 33.8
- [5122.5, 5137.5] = 48.8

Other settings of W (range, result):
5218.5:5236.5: 55.45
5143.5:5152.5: 44.96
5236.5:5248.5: 70.5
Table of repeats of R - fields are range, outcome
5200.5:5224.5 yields 72.95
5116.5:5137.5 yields 58.09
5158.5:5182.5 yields 61.61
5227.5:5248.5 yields 74.51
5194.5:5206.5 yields 64.79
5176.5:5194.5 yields 52.82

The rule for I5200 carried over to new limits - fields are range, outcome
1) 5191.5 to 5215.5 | 31.59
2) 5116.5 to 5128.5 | 46.02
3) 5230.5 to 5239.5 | 61.34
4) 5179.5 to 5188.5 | 24.97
